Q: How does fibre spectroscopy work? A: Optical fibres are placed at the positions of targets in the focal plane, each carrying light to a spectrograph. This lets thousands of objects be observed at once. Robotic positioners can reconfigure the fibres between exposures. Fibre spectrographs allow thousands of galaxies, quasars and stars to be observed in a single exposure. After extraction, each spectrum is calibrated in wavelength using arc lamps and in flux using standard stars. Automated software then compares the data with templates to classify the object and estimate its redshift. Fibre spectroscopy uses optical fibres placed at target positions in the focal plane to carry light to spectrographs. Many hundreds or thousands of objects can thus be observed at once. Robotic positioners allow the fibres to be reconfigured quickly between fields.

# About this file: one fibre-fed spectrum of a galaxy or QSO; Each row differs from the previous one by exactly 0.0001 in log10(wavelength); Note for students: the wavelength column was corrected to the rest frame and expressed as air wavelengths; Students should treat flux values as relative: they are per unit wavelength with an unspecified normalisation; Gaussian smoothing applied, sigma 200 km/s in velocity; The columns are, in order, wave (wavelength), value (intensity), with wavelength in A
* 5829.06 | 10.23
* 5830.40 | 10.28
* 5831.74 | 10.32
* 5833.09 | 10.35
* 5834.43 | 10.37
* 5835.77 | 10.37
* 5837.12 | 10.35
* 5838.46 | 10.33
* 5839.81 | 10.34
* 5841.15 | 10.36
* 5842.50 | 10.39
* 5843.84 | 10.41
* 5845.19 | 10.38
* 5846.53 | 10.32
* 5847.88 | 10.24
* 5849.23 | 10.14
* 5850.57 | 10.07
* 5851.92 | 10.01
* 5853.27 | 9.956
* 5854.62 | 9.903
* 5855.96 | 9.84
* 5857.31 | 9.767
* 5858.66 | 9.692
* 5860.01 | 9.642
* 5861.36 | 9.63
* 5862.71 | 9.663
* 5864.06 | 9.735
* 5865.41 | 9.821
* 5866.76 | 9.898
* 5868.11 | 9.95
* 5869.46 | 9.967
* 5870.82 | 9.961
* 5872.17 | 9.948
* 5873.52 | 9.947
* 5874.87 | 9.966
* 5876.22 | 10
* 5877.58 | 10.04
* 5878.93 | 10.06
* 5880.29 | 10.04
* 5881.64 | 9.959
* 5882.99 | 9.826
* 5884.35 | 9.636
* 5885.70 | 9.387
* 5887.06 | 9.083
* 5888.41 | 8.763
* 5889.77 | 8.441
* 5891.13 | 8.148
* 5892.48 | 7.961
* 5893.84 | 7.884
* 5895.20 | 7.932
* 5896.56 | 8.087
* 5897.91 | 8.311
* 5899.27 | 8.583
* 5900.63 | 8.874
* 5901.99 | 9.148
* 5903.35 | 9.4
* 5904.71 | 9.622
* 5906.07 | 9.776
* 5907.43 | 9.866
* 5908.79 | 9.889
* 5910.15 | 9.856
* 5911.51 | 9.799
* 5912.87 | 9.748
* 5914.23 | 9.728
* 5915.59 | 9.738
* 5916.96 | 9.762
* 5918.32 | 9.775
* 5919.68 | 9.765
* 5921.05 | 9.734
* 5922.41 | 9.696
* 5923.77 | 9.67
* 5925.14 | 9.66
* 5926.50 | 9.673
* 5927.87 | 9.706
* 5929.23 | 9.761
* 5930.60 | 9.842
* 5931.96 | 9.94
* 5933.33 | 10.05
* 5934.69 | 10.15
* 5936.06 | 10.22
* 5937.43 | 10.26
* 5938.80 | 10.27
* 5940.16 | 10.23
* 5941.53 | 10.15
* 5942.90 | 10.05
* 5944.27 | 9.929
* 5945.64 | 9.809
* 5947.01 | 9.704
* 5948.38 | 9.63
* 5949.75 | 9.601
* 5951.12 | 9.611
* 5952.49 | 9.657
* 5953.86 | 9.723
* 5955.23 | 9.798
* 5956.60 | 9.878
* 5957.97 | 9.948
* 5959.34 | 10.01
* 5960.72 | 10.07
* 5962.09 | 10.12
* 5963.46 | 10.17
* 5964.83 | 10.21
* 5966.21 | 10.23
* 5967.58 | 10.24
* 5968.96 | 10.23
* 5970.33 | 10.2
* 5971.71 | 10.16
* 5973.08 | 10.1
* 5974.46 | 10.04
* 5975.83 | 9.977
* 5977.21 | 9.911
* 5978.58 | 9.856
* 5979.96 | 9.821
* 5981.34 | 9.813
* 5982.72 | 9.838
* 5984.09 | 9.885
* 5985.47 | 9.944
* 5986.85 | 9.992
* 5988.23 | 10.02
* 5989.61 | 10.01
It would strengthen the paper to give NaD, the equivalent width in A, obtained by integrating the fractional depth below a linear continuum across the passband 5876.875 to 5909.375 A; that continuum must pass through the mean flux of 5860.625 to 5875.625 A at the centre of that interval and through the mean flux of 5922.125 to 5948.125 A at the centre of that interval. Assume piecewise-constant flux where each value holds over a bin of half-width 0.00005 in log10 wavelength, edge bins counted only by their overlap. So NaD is 2.56 A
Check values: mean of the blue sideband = 9.87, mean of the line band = 9.11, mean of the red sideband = 9.93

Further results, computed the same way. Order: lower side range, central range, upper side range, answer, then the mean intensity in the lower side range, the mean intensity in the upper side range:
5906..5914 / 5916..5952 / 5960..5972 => 0.4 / 9.83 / 10.2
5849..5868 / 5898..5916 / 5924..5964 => 0.7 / 9.84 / 9.91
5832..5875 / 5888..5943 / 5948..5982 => 3.0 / 10.1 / 9.96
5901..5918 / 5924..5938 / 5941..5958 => -0.2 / 9.68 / 9.8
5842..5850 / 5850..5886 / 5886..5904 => -1.4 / 10.3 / 8.52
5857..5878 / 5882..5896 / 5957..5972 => 1.7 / 9.85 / 10.1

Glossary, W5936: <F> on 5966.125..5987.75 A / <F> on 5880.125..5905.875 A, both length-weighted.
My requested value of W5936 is 1.1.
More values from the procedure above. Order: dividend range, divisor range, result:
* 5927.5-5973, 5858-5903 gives 1.07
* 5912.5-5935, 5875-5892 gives 1.04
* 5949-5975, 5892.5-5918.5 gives 1.09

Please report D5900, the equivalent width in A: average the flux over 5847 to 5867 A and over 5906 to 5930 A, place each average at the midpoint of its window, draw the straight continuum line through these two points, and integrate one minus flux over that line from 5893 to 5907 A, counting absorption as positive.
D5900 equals 1.5 A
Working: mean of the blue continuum 9.87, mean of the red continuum 9.76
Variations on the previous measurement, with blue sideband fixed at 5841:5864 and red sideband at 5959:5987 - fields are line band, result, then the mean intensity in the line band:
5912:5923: 0.3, 9.74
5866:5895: 1.7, 9.44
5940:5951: 0.2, 9.85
